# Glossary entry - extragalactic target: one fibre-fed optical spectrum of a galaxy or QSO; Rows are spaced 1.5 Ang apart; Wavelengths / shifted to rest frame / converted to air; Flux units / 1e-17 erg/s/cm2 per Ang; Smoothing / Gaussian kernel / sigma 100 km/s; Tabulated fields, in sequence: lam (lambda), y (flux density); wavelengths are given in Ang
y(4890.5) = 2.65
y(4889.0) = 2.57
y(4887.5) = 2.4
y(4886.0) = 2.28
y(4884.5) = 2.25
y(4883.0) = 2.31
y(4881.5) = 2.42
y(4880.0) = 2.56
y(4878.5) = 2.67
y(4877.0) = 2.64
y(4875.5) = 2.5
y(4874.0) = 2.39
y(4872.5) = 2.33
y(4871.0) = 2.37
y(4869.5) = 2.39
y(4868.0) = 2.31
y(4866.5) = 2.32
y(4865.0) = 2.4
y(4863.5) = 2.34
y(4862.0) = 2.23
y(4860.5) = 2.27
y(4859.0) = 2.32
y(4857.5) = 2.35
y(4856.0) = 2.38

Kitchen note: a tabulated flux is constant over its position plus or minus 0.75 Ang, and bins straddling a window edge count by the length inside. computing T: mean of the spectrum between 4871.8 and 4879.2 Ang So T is 2.51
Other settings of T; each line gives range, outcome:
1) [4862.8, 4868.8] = 2.34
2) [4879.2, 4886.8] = 2.37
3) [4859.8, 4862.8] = 2.25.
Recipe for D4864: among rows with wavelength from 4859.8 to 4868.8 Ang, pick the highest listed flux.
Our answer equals 2.4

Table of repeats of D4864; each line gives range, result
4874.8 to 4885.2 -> 2.67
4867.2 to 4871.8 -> 2.39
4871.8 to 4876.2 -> 2.5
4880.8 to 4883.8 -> 2.42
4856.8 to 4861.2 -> 2.35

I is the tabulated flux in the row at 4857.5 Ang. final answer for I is 2.35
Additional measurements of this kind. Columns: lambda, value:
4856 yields 2.38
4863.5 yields 2.34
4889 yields 2.57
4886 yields 2.28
